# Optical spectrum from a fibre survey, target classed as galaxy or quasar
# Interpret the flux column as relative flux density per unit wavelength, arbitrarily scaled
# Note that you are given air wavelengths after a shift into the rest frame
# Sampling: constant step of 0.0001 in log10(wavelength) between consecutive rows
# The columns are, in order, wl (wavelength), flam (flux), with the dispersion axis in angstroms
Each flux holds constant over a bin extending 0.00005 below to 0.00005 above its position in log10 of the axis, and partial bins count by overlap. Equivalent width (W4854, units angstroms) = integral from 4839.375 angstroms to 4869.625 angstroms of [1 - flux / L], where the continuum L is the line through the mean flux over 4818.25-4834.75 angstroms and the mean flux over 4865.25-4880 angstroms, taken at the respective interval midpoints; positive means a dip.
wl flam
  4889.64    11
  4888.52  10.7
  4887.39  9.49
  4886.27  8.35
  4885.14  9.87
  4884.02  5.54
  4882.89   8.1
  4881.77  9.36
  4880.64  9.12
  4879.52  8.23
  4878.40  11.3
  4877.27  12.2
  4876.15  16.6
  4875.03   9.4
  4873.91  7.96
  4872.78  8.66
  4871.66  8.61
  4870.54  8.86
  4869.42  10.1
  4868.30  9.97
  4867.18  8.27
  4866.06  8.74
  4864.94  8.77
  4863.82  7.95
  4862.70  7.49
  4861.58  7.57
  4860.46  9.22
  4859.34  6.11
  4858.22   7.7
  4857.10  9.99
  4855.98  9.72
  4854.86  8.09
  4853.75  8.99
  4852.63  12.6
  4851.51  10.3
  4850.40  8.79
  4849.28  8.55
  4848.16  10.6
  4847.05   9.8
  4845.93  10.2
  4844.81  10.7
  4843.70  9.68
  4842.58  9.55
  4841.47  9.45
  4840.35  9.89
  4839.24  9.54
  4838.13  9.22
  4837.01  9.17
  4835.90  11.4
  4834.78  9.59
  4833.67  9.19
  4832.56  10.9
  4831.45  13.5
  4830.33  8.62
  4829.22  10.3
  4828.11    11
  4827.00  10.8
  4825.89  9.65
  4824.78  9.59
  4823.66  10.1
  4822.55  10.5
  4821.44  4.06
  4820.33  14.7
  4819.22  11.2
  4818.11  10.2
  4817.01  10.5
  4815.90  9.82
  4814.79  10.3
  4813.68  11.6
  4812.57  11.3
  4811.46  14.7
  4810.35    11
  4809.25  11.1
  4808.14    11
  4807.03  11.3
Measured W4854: 2.5 angstroms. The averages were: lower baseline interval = 10.3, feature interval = 9.21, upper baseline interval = 9.91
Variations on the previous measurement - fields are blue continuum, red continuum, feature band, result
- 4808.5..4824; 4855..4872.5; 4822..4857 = -1.0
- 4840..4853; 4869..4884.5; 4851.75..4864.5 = 1.4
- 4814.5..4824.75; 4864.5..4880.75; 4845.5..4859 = 0.5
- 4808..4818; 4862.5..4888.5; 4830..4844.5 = 0.7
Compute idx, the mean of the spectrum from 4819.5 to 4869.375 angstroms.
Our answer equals 9.57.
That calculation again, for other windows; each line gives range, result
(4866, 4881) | 9.91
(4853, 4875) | 8.62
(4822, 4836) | 10.4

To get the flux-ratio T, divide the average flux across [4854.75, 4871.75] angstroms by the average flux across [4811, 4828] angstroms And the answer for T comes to 0.8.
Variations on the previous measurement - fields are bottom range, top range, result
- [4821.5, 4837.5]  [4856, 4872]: 0.85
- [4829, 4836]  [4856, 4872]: 0.82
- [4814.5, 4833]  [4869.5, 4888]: 0.92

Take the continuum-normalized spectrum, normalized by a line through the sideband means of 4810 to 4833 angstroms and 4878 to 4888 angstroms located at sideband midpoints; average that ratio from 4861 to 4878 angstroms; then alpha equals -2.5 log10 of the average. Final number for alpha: -0.03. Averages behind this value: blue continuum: 10.7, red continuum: 8.79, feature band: 9.43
